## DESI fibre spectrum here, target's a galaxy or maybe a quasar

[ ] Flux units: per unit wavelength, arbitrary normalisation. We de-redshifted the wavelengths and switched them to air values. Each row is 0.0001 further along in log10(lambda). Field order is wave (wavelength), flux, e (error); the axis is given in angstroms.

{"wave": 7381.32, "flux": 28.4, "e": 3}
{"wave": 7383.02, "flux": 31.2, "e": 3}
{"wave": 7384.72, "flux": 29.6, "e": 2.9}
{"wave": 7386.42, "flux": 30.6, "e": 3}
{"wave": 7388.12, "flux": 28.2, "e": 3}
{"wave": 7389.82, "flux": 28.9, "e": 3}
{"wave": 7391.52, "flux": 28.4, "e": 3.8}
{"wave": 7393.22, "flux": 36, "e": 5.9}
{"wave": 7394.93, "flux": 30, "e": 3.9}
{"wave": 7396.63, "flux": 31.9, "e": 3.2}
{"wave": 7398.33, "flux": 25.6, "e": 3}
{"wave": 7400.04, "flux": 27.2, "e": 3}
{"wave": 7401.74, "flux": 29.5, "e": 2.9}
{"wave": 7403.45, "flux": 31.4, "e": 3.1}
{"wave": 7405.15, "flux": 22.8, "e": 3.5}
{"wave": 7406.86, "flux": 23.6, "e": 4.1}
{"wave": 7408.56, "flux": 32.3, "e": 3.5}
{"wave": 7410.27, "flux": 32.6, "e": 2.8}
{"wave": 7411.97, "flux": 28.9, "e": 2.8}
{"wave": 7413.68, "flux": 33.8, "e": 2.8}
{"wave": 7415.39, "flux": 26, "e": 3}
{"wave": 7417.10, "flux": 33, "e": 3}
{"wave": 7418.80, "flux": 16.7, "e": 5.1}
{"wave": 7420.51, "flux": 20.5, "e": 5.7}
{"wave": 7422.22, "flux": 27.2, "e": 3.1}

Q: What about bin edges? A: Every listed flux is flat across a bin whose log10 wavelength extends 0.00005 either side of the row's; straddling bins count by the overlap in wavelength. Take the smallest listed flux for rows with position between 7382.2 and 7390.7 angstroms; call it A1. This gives 28.2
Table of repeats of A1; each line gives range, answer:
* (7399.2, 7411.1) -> 22.8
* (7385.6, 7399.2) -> 25.6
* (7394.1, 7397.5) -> 30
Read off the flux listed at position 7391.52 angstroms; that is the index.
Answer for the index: 28.4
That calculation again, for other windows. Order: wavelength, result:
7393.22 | 36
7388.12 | 28.2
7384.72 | 29.6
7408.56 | 32.3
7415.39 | 26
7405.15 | 22.8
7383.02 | 31.2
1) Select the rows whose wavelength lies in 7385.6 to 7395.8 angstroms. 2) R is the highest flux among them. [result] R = 36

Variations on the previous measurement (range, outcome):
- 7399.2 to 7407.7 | 31.4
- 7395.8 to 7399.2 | 31.9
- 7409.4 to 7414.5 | 33.8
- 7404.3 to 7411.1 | 32.6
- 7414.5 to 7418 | 33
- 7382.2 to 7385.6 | 31.2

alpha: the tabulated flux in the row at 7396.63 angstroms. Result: 31.9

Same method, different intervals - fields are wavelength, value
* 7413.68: 33.8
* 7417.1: 33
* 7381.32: 28.4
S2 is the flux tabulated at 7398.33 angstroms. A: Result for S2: 25.6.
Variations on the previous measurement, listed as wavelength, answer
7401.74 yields 29.5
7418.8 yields 16.7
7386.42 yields 30.6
